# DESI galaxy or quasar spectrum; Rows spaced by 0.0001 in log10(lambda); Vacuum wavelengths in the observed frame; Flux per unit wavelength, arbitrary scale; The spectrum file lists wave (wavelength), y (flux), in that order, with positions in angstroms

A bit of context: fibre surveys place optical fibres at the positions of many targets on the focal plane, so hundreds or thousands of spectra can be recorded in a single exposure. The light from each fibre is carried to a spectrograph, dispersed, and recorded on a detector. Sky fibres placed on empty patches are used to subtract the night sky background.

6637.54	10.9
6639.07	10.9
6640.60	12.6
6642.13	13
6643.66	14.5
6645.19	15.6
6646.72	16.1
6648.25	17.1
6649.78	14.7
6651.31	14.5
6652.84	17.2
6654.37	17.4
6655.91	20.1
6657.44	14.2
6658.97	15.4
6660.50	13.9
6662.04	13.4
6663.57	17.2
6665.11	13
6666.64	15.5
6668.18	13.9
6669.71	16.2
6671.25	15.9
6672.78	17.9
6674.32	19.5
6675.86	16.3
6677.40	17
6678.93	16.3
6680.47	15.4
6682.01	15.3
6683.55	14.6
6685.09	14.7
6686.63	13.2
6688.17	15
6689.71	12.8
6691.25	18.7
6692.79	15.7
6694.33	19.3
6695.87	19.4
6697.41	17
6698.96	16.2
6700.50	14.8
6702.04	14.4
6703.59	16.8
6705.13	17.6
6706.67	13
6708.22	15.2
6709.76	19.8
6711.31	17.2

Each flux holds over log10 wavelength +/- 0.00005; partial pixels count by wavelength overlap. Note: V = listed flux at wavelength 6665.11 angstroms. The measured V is 13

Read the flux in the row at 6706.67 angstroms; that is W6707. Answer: 13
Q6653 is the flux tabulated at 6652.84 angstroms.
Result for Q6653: 17.2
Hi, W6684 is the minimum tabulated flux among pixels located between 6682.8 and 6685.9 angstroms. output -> 14.6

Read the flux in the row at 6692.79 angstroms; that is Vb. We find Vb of 15.7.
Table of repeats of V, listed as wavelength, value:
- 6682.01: 15.3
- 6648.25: 17.1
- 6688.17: 15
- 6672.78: 17.9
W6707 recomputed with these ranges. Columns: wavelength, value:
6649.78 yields 14.7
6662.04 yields 13.4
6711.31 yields 17.2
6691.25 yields 18.7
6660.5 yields 13.9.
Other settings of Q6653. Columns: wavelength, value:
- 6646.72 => 16.1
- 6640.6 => 12.6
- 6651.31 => 14.5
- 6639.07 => 10.9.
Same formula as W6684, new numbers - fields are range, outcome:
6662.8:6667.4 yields 13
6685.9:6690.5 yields 12.8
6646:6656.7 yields 14.5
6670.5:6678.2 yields 15.9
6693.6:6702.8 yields 14.4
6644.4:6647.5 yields 15.6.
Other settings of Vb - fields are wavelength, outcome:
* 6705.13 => 17.6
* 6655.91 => 20.1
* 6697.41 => 17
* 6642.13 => 13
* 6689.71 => 12.8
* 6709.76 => 19.8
